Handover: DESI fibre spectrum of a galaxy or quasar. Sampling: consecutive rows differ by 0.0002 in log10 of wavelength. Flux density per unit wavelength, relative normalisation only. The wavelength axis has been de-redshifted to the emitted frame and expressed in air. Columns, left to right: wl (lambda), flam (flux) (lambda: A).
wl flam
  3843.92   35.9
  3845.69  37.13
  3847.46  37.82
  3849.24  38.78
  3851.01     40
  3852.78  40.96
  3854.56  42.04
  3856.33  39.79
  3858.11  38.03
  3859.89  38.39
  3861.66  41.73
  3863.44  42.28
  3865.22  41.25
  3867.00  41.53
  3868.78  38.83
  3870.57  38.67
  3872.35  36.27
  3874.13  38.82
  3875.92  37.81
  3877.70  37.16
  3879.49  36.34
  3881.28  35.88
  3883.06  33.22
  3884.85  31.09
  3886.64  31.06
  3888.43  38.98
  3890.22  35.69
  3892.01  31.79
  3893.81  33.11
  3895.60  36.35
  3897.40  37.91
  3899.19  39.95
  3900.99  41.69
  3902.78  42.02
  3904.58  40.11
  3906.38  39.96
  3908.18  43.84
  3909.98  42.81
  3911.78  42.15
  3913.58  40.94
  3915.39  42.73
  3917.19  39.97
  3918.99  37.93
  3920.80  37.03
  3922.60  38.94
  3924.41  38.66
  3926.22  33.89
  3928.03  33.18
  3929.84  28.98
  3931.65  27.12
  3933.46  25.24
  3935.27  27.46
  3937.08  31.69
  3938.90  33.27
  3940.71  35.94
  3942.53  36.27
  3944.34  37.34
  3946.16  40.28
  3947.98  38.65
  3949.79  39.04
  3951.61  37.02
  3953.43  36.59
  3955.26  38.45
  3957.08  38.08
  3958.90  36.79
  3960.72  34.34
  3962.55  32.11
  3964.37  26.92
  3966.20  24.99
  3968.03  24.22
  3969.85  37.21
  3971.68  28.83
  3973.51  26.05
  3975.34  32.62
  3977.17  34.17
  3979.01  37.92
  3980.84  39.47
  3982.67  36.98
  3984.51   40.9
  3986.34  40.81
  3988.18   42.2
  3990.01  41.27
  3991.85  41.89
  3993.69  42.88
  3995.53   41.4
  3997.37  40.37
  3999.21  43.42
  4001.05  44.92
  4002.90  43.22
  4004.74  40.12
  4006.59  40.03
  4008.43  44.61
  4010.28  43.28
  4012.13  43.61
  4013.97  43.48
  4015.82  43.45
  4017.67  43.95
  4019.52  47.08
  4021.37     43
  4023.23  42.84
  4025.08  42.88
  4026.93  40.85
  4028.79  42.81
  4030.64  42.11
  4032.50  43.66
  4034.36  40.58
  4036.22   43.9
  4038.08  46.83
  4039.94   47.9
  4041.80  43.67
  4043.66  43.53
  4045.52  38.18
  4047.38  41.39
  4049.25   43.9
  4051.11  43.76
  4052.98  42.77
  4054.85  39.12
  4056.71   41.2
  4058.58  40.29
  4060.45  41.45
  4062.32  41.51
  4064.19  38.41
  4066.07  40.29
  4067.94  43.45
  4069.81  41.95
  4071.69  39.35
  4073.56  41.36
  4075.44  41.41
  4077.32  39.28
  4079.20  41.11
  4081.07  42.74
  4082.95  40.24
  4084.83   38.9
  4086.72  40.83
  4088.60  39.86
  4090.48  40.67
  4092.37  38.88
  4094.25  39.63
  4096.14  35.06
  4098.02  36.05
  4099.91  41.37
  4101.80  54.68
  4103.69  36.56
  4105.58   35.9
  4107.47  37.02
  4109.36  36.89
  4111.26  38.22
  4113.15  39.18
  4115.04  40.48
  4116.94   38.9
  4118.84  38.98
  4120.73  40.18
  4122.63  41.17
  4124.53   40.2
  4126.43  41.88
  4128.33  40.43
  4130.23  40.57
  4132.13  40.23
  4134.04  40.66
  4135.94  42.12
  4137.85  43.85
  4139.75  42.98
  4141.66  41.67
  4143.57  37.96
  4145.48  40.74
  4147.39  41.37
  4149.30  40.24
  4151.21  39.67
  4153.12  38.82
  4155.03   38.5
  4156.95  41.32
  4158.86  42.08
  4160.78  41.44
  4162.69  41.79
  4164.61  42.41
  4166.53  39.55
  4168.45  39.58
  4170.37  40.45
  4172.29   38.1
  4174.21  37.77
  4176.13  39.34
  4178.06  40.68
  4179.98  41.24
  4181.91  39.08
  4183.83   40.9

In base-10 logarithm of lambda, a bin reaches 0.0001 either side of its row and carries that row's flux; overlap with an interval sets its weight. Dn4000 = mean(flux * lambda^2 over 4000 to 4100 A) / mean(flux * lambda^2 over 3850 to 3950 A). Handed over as 1.2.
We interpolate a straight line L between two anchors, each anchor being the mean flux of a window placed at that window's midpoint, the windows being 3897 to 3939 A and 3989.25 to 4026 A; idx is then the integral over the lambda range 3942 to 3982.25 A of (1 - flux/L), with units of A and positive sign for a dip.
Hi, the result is 5.5 A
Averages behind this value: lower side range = 37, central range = 34.4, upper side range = 42.9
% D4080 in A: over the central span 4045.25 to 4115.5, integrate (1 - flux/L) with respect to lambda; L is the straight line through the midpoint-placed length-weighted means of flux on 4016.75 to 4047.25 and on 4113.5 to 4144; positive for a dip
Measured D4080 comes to 2.8 A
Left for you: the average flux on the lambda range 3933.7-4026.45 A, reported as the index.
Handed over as 38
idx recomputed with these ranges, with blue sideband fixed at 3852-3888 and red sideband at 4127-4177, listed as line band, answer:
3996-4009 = -1.02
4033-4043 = -1.26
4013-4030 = -1.71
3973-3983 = 1.09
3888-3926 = -0.69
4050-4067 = -0.55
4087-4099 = 0.45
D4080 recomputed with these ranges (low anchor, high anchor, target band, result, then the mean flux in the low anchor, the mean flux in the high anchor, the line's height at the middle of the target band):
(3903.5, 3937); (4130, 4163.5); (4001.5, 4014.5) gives -1.50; 36.6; 40.9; 38.3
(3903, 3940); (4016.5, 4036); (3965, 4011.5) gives 2.93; 36.4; 43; 40.6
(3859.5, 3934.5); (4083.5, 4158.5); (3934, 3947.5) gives 1.22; 37.4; 40.1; 37.9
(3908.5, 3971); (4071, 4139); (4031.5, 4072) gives -3.81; 35.2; 40.2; 38.6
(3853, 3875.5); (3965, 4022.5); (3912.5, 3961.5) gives 4.59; 39.8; 39.3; 39.5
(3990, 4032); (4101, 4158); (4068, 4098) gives 0.91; 42.8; 40.3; 41.3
